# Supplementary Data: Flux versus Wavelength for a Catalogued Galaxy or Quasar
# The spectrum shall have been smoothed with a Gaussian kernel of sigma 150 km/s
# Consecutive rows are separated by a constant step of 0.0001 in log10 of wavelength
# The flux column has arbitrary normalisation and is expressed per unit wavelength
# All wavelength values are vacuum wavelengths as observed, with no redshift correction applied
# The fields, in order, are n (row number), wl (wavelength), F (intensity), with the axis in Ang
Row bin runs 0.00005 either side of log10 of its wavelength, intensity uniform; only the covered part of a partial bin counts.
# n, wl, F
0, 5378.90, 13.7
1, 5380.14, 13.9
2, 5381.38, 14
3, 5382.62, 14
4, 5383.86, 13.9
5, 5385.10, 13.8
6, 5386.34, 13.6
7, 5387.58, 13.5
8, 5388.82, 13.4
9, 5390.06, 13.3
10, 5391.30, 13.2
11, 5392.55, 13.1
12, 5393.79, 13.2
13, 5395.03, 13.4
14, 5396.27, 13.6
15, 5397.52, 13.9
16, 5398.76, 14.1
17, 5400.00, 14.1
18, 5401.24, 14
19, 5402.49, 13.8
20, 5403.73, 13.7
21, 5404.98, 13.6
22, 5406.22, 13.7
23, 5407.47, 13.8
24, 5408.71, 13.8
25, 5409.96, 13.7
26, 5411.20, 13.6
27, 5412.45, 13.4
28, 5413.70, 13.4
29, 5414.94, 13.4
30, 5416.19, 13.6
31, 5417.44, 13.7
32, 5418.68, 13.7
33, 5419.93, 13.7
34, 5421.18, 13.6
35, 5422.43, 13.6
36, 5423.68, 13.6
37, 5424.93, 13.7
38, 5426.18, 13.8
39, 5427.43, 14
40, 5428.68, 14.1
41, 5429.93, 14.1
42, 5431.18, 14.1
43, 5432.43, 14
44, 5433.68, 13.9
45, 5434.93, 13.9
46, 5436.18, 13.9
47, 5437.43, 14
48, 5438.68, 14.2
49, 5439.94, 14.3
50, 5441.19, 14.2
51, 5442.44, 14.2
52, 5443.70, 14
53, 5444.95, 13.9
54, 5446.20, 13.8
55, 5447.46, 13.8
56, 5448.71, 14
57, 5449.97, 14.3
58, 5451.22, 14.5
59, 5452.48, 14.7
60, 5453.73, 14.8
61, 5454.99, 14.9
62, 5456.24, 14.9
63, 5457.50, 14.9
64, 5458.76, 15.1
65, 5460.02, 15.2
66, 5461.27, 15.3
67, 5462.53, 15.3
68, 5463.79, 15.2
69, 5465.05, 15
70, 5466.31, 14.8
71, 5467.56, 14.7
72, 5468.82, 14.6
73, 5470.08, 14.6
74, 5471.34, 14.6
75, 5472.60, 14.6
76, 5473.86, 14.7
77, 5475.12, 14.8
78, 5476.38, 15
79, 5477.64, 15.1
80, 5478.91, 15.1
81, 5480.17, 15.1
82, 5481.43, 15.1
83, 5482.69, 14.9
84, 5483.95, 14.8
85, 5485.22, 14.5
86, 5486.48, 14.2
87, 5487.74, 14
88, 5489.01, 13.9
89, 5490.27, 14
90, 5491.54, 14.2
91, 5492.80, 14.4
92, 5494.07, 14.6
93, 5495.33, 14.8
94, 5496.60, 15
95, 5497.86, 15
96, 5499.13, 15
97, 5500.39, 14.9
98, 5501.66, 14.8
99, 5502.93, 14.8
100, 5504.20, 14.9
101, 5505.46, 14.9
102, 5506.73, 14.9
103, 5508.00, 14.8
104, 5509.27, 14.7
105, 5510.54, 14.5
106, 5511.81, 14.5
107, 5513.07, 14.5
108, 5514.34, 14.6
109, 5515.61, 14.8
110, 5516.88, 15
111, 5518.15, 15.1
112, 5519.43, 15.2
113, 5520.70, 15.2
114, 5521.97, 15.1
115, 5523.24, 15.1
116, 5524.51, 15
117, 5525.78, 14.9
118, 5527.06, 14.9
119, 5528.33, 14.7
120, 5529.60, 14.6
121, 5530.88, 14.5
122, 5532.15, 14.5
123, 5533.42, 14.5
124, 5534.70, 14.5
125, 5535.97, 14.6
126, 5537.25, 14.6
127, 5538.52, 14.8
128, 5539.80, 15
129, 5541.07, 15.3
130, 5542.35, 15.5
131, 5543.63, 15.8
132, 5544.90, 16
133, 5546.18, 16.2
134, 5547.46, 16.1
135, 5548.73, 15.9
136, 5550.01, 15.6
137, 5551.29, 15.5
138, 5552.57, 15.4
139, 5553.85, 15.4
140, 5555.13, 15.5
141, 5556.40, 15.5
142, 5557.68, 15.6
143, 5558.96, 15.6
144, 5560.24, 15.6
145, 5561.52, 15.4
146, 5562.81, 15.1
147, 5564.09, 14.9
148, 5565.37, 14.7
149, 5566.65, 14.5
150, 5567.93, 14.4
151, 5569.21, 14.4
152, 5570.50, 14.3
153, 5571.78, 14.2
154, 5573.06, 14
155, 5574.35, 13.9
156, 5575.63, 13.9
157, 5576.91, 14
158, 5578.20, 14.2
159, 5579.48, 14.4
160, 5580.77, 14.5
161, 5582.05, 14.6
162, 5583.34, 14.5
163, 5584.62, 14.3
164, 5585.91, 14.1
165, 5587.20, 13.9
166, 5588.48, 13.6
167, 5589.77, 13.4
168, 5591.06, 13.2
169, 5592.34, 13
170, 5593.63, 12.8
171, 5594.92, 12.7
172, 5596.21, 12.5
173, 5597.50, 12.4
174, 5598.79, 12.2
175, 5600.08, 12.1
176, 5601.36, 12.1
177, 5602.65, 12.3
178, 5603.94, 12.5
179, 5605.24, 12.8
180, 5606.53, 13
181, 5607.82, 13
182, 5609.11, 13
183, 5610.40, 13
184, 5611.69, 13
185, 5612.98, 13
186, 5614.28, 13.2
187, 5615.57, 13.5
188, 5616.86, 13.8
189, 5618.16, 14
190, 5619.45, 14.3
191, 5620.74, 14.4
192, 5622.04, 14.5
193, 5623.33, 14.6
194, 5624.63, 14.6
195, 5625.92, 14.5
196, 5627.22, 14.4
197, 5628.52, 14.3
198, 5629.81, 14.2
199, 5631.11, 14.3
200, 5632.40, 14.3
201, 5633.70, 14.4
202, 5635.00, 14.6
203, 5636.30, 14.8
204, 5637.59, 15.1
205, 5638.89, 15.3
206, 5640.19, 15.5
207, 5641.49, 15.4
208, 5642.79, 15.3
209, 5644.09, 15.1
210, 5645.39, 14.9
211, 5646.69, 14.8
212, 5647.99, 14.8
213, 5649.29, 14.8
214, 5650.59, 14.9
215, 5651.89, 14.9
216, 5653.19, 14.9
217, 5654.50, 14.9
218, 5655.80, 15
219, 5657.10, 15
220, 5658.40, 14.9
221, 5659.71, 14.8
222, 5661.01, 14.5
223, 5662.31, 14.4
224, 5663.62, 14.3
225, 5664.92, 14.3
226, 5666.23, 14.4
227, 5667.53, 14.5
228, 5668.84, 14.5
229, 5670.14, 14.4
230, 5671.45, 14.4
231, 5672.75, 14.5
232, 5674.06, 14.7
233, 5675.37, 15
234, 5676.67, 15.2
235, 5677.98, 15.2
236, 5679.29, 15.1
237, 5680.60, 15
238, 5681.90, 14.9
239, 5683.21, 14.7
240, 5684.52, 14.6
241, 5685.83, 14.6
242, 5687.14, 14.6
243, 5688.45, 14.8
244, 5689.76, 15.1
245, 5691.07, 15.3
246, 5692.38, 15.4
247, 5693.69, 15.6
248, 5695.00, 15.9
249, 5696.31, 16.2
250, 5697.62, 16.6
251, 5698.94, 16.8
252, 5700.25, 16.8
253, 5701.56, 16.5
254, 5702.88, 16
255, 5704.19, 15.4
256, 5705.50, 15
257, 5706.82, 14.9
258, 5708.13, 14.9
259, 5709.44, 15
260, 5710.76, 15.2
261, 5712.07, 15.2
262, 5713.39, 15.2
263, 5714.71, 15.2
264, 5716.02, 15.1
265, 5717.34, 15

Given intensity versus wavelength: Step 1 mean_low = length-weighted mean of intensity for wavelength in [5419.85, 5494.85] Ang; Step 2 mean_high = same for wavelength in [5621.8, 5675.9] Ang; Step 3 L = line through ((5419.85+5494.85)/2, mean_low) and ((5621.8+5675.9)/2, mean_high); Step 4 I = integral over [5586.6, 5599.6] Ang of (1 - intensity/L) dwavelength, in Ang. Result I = 1.5 Ang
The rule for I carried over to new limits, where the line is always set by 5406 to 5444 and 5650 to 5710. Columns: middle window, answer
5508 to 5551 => -2.1 Ang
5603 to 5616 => 1.5 Ang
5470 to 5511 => -1.6 Ang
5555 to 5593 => 0.3 Ang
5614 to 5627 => 0.5 Ang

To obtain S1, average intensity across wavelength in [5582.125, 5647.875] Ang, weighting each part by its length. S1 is 13.8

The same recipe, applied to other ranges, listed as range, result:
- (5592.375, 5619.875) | 12.9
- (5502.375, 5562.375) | 15.1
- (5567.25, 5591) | 14.1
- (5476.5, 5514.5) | 14.7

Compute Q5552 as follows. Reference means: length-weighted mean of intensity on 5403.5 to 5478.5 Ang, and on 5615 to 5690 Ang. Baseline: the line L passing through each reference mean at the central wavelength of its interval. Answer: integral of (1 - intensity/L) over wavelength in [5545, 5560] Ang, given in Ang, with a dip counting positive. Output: -1.3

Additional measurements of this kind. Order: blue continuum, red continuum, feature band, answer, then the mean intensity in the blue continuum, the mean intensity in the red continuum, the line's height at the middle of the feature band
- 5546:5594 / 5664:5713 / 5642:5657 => 0.0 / 14.6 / 15.2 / 15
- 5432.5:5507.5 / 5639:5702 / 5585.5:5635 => 4.8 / 14.6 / 15.1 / 14.9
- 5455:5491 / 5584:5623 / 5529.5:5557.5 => -2.7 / 14.8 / 13.2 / 13.9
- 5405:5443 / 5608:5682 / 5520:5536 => -0.7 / 13.8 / 14.5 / 14.2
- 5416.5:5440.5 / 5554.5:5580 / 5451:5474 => -1.3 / 13.9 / 14.7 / 14.1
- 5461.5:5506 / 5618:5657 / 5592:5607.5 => 2.3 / 14.7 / 14.7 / 14.7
